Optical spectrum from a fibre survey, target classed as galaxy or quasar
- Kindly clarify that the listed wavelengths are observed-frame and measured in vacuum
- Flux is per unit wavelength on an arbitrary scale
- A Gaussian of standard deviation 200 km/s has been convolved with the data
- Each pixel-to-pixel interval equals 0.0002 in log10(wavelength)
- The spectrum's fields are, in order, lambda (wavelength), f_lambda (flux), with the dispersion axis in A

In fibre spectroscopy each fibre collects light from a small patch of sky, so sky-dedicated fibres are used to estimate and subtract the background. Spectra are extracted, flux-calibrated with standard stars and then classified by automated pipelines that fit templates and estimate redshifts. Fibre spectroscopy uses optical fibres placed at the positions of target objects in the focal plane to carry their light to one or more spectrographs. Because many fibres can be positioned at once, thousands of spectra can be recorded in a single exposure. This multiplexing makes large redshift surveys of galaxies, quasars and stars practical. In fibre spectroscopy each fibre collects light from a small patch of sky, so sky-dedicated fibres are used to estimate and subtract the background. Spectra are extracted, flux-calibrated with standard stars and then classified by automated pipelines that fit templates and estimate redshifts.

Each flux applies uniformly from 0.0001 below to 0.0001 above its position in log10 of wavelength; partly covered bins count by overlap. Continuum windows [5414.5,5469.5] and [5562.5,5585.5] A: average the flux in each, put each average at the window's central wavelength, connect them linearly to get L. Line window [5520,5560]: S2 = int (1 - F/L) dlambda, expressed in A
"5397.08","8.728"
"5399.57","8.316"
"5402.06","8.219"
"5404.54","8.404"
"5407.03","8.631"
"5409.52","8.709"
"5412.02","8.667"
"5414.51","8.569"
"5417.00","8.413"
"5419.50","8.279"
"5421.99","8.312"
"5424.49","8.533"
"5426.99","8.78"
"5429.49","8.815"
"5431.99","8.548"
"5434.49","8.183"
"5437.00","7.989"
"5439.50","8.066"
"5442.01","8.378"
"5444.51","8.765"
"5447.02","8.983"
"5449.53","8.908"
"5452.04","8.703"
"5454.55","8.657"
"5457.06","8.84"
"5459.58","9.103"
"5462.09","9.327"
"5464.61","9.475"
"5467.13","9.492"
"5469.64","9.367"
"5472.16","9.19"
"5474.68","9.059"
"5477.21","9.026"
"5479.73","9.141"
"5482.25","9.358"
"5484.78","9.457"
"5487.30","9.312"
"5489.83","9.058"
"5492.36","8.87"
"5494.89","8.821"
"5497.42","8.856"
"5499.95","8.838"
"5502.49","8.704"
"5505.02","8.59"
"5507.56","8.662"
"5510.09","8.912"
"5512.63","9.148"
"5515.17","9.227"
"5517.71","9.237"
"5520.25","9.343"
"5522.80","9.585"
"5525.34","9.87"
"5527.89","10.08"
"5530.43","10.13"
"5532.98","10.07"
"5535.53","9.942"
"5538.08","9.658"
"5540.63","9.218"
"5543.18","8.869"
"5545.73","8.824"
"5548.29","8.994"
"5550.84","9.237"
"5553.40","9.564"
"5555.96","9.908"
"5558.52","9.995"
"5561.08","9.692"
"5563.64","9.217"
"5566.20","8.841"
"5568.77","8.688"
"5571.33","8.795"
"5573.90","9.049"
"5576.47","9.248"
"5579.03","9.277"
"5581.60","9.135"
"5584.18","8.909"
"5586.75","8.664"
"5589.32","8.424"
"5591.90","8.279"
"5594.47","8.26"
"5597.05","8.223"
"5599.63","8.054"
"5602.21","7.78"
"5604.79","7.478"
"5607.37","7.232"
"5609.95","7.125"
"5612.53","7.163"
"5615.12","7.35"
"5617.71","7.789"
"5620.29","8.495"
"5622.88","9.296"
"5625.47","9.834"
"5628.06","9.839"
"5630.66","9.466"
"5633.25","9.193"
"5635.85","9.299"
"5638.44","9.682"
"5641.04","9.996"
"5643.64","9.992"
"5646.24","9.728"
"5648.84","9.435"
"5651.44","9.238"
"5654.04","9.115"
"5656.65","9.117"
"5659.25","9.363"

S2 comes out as -2.9 A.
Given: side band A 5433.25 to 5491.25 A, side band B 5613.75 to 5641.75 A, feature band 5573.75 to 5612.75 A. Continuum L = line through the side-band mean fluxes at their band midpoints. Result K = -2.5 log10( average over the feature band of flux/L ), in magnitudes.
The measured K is 0.10 mag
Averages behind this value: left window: 8.95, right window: 9.09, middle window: 8.28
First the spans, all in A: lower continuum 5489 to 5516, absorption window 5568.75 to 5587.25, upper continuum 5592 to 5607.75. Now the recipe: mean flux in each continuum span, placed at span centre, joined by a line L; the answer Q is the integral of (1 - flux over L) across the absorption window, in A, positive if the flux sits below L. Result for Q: -2.00 A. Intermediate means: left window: 8.87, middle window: 9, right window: 7.91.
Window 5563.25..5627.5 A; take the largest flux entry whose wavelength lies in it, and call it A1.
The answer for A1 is 9.834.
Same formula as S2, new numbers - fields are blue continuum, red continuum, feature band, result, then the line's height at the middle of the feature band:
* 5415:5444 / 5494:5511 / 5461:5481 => -1.5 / 8.61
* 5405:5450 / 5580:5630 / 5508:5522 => -1.2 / 8.41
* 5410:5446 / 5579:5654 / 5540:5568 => -2.2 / 8.63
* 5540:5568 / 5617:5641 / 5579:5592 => 0.7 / 9.29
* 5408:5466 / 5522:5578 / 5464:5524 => -0.4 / 9.04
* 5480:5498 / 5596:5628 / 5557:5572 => -1.4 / 8.47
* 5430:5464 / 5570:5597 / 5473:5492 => -1.1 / 8.7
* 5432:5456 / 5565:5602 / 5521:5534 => -2.0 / 8.61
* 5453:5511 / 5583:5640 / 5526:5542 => -1.9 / 8.81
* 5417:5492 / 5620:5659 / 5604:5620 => 3.3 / 9.38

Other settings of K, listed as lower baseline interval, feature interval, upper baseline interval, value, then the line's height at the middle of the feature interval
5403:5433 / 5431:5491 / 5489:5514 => -0.028 mag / 8.7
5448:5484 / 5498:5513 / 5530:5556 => 0.060 mag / 9.29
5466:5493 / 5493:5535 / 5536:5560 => 0.005 mag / 9.3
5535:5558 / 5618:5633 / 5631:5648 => 0.037 mag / 9.59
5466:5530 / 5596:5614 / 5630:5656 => 0.238 mag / 9.42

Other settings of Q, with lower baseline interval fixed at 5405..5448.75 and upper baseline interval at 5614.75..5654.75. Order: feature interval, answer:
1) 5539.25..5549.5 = 0.0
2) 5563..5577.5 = 0.1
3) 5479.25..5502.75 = -0.8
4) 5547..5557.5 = -0.5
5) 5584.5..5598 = 1.0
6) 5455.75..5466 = -0.7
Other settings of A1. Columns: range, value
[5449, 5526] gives 9.87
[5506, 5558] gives 10.13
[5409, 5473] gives 9.492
